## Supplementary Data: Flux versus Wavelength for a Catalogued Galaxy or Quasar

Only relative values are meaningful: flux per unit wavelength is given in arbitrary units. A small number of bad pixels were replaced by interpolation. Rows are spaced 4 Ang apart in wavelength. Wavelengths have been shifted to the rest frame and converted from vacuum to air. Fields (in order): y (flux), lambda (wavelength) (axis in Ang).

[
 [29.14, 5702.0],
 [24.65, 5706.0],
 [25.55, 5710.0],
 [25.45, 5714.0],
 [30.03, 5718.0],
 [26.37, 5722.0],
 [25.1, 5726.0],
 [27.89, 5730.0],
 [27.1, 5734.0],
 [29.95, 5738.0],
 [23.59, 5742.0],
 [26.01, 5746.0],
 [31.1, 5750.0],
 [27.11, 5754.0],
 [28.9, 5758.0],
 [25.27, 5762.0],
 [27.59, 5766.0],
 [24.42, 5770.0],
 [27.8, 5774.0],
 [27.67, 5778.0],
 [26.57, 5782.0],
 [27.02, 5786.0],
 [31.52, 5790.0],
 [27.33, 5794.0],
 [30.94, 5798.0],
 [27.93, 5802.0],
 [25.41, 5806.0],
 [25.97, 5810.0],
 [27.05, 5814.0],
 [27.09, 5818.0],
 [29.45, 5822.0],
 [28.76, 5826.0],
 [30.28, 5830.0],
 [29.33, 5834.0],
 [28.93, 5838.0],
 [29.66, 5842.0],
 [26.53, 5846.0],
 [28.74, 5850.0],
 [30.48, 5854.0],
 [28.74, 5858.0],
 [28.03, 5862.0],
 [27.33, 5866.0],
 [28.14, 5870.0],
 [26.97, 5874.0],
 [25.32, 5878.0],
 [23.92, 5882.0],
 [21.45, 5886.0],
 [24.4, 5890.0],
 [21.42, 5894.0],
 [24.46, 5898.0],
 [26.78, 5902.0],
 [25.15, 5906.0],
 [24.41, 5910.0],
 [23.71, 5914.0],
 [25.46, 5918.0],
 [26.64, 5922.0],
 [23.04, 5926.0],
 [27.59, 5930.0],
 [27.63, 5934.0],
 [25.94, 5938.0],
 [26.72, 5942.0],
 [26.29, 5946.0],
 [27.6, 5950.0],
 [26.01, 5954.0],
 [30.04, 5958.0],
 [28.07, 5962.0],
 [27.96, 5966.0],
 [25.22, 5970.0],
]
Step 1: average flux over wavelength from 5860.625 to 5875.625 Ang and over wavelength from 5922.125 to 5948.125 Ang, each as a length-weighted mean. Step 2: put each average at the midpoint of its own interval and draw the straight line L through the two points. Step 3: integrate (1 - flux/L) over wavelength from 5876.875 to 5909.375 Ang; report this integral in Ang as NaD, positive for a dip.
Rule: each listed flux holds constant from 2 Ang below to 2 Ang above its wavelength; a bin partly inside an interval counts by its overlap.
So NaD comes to 3.6 Ang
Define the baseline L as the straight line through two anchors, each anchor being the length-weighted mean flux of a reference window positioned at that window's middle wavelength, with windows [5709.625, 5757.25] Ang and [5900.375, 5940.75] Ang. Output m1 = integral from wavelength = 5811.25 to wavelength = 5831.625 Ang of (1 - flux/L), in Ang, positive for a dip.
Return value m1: -1.49 Ang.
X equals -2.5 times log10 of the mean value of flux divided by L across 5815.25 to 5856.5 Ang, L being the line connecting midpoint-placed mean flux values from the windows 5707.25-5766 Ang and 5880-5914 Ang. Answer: -0.15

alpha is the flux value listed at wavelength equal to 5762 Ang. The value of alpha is 25.27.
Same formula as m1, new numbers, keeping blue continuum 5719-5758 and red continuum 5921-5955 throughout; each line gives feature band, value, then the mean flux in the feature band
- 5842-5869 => -1.7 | 28.4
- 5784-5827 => -1.6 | 28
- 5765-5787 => 0.3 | 26.8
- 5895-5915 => 1.3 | 24.8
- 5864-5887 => 0.8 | 25.7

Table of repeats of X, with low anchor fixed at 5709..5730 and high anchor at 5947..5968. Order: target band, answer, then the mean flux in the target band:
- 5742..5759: -0.03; 27.7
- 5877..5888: 0.17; 23.4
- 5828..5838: -0.09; 29.6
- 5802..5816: 0.03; 26.4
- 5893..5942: 0.10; 25.3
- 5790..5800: -0.10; 29.6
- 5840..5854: -0.05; 28.6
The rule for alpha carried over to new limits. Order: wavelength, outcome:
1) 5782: 26.57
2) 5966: 27.96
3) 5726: 25.1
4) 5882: 23.92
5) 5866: 27.33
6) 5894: 21.42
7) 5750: 31.1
